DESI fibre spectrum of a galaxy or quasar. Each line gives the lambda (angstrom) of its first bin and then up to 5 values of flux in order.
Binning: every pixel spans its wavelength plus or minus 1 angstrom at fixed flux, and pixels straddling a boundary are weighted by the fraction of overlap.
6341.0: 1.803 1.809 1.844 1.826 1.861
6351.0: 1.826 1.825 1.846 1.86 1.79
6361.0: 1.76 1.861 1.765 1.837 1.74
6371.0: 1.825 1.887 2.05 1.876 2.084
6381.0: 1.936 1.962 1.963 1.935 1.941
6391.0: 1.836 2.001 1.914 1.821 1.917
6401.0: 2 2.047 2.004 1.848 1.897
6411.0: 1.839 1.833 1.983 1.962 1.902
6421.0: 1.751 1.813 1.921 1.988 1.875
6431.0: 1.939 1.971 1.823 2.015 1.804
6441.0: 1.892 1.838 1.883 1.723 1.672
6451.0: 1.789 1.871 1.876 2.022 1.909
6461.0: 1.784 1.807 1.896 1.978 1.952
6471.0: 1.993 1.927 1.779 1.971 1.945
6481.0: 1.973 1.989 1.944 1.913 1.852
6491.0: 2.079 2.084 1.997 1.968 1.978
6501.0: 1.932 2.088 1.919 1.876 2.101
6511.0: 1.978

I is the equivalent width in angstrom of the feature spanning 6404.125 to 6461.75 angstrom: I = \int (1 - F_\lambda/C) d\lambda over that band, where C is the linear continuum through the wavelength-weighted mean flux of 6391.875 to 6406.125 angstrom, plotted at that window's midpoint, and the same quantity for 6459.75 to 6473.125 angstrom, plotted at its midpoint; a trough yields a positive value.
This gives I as 1.58 angstrom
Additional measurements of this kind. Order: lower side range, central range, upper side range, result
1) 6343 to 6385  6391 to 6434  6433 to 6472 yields -1.04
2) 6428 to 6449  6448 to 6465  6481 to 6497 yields 0.55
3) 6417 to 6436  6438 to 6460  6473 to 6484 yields 0.75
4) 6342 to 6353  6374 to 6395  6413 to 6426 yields -1.10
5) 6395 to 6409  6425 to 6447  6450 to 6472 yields 0.21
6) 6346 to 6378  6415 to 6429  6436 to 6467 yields -0.34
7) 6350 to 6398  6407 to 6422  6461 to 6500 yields 0.21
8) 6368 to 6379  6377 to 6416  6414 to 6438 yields -0.64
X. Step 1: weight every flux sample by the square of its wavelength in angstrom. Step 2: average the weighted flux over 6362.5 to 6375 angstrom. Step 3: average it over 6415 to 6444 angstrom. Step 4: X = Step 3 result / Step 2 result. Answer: 1.1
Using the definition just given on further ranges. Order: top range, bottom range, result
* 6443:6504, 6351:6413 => 1.04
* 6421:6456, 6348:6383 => 1.02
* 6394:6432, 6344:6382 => 1.04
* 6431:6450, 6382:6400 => 0.98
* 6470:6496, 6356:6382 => 1.09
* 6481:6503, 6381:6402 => 1.06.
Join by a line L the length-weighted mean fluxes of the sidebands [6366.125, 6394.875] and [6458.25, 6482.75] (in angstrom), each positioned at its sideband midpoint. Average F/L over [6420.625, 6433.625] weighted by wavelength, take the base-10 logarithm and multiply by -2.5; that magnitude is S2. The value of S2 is 0.01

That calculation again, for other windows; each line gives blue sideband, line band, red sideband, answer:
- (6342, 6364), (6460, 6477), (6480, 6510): 0.03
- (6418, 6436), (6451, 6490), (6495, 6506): 0.02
